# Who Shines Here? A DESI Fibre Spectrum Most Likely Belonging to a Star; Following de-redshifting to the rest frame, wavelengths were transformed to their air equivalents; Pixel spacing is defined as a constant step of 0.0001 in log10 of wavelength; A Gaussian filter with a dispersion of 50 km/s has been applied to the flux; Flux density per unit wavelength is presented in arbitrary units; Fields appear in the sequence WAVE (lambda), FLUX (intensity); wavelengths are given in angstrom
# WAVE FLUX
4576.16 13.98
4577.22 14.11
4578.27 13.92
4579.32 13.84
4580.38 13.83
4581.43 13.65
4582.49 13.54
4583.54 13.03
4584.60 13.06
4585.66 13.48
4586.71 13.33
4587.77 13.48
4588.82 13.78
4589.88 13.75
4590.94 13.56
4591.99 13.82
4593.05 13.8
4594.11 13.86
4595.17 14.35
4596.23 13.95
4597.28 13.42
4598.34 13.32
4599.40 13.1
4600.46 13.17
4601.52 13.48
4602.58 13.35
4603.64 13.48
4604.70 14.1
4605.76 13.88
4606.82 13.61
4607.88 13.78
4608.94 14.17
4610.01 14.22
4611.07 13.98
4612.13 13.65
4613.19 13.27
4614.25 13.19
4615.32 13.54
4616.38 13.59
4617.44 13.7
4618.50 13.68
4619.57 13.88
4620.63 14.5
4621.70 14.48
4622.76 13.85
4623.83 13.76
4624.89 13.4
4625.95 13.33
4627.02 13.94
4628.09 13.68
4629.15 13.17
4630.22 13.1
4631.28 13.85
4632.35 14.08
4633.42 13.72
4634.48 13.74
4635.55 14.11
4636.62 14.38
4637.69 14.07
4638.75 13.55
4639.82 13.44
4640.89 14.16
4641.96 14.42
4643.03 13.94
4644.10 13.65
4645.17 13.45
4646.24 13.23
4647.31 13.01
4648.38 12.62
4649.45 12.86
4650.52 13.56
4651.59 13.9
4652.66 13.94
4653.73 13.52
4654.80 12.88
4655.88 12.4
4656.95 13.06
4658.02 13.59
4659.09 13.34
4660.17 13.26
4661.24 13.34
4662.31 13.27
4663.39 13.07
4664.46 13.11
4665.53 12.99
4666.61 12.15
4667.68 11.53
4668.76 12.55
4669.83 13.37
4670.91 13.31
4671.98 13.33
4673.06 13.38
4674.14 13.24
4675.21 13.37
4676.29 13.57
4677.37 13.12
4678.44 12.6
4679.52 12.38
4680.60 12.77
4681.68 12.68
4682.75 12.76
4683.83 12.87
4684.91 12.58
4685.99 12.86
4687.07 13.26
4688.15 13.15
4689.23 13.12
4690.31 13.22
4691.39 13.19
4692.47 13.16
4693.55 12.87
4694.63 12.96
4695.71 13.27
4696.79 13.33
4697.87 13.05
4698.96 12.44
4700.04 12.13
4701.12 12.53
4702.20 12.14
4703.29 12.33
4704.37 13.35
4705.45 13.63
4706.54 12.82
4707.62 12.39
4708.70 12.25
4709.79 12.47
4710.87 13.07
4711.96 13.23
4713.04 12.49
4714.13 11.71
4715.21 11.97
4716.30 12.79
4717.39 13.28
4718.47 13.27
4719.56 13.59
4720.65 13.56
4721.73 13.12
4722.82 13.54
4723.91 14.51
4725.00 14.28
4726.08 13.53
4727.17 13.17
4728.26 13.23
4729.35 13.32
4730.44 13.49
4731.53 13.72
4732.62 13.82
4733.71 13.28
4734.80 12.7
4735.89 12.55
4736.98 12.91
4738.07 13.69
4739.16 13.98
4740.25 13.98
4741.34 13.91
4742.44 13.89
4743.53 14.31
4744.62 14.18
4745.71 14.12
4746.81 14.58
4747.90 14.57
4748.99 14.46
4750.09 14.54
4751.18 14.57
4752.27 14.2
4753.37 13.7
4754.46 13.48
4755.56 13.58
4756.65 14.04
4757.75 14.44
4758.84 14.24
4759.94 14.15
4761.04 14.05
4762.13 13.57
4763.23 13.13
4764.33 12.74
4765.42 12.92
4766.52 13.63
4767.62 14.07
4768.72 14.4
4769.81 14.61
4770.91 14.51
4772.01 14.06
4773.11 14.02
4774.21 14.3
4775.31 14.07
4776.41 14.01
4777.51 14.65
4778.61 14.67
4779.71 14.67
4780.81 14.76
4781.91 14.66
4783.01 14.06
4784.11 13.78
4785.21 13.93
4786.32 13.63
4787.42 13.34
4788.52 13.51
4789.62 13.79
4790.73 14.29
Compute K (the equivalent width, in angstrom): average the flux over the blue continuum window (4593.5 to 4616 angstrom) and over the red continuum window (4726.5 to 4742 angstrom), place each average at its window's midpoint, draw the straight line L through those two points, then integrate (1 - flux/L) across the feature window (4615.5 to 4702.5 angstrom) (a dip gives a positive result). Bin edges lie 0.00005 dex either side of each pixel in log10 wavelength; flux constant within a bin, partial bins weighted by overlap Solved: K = 1.7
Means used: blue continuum 13.7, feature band 13.3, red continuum 13.4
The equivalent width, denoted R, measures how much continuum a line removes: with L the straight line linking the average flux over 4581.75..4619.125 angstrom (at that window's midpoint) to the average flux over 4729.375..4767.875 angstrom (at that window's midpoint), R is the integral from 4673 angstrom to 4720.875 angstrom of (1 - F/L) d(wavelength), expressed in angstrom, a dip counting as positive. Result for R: 3.0 angstrom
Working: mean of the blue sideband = 13.6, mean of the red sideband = 13.8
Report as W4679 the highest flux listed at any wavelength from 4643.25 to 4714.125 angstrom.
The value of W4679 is 13.94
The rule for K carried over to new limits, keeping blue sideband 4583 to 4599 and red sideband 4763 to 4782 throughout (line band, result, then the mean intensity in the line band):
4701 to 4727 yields 1.8 angstrom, 13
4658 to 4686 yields 1.7 angstrom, 13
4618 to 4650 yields 0.0 angstrom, 13.7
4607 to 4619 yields 0.0 angstrom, 13.7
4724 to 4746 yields 0.6 angstrom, 13.6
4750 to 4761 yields 0.0 angstrom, 14.1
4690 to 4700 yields 0.6 angstrom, 13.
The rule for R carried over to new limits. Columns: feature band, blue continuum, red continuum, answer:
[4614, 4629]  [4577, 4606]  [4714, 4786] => -0.1 angstrom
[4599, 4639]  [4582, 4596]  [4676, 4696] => -1.0 angstrom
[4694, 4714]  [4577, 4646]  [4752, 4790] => 1.6 angstrom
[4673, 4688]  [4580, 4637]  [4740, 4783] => 1.0 angstrom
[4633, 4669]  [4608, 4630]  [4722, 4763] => 1.1 angstrom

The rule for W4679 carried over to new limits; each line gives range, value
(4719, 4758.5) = 14.58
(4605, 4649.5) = 14.5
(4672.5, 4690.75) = 13.57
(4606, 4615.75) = 14.22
